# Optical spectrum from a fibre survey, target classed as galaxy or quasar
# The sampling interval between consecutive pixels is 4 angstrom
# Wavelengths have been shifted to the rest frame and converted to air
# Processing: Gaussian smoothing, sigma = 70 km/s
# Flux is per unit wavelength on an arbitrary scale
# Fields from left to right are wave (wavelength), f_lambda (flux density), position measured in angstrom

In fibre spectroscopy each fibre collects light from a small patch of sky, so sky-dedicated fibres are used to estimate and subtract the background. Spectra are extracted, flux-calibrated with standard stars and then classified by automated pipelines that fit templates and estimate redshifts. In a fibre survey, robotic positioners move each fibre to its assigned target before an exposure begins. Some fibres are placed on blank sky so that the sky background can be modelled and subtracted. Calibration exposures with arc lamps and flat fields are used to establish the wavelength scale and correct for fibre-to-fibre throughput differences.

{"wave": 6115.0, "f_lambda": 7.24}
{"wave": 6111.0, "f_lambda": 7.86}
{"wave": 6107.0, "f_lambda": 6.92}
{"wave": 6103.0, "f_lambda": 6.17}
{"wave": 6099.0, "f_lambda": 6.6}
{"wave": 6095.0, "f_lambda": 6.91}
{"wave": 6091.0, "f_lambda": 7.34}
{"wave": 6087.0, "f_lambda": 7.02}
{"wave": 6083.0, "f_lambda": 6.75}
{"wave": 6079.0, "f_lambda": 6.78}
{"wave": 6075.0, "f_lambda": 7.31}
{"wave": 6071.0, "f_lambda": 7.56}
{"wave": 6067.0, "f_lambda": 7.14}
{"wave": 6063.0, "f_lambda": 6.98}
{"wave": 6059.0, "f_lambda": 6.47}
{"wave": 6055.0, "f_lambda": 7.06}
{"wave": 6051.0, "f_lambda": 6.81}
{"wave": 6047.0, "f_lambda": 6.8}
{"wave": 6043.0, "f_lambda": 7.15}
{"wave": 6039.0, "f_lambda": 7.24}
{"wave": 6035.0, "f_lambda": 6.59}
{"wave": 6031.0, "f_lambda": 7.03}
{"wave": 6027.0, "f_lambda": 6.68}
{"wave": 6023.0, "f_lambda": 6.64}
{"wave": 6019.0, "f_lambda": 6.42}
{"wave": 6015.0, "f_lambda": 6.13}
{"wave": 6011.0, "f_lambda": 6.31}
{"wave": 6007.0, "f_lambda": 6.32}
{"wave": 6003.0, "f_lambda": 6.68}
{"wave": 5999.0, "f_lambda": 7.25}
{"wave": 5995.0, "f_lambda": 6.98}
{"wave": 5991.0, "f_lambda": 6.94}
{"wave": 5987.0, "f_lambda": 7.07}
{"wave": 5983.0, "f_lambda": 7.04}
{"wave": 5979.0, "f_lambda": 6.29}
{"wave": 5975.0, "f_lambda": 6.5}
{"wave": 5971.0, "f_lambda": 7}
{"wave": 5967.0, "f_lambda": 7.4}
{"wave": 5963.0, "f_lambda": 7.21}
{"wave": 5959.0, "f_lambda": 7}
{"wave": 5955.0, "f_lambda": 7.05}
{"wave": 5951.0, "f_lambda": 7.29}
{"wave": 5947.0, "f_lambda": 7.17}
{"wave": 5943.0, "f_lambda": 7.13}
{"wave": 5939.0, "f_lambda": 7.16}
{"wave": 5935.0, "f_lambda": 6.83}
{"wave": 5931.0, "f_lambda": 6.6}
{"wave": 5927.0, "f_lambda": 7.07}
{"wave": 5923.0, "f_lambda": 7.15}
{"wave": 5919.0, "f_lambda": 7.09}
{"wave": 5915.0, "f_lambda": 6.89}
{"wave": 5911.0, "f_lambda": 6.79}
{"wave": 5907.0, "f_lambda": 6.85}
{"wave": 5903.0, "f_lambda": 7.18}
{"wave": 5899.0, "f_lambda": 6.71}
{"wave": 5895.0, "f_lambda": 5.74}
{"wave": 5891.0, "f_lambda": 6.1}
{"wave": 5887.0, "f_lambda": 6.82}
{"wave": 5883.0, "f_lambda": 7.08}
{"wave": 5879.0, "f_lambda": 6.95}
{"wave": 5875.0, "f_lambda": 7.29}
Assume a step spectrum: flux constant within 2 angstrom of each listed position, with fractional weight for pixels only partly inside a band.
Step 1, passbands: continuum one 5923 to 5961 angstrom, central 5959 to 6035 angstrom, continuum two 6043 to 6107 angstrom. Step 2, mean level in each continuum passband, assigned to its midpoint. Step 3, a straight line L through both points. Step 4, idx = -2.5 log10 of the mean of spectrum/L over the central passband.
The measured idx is 0.03 mag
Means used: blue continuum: 7.04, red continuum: 6.92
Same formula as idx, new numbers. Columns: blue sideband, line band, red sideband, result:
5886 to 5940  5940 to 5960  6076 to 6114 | -0.05 mag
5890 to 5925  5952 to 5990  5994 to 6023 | -0.05 mag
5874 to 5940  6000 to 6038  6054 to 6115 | 0.06 mag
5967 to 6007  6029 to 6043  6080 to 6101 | -0.01 mag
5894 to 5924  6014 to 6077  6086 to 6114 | 0.01 mag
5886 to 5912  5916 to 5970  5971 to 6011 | -0.06 mag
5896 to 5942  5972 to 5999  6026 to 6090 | 0.02 mag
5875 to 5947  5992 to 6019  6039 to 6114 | 0.05 mag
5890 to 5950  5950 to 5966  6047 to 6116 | -0.04 mag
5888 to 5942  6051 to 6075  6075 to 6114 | -0.02 mag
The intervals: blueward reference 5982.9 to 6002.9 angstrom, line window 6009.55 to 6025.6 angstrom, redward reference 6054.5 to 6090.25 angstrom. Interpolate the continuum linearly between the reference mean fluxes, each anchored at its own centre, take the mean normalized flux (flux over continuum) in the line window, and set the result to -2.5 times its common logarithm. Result 0.10 mag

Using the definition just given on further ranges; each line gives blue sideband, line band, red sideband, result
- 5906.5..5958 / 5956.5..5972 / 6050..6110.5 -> -0.025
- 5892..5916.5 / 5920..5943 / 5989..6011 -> -0.045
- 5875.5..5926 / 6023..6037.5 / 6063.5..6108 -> 0.023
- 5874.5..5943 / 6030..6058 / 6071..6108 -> -0.007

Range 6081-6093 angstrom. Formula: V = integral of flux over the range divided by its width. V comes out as 7.04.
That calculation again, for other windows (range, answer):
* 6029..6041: 6.95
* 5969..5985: 6.71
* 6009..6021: 6.29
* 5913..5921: 6.99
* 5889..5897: 5.92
